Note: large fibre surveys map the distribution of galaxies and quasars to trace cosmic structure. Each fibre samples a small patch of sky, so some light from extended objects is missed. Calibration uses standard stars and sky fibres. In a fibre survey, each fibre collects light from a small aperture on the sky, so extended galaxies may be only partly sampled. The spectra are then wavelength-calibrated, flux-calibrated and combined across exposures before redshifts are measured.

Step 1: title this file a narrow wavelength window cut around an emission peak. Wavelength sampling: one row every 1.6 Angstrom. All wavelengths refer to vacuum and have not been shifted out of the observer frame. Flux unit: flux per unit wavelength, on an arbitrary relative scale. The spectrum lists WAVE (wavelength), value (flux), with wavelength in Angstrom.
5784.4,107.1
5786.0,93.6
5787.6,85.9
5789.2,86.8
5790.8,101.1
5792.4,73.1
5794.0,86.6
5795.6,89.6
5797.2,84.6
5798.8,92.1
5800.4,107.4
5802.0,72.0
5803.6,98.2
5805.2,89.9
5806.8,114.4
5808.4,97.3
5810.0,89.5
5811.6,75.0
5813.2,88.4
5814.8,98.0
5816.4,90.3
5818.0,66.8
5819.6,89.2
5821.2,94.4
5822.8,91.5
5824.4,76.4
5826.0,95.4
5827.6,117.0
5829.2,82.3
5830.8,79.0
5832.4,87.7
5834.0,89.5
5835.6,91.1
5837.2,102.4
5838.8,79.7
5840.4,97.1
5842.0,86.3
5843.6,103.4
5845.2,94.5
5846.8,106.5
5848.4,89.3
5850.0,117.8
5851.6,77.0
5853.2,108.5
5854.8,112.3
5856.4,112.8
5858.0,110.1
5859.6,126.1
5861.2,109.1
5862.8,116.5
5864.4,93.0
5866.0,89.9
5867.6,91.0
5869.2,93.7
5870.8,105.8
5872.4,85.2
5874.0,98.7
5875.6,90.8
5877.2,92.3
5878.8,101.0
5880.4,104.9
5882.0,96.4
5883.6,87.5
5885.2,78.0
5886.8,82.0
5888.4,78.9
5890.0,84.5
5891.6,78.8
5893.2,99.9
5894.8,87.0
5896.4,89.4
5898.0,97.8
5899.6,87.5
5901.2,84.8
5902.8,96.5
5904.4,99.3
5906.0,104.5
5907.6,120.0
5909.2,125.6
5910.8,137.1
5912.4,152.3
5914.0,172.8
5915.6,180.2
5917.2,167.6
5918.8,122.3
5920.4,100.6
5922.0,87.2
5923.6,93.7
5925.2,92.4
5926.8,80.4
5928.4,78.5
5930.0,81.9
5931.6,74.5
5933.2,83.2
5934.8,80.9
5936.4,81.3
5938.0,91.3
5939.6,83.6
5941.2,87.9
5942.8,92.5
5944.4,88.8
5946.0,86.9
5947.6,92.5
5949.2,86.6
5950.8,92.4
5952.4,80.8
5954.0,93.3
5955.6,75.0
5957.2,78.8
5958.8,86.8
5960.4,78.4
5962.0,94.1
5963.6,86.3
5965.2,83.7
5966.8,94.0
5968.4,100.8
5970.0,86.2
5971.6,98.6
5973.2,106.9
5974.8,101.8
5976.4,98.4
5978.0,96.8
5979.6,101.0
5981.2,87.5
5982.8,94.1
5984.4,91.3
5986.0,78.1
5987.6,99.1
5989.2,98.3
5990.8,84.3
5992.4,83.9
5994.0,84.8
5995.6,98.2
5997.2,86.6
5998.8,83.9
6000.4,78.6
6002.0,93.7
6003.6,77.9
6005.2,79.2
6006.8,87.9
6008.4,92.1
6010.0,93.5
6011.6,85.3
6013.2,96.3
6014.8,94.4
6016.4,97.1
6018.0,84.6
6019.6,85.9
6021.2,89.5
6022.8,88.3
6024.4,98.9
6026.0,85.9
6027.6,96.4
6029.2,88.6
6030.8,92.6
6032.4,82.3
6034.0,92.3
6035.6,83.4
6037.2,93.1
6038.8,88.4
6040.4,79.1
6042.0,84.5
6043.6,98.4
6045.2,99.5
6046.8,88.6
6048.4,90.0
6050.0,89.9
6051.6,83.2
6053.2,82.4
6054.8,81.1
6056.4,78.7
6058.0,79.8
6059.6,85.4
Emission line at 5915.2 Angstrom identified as [O III]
